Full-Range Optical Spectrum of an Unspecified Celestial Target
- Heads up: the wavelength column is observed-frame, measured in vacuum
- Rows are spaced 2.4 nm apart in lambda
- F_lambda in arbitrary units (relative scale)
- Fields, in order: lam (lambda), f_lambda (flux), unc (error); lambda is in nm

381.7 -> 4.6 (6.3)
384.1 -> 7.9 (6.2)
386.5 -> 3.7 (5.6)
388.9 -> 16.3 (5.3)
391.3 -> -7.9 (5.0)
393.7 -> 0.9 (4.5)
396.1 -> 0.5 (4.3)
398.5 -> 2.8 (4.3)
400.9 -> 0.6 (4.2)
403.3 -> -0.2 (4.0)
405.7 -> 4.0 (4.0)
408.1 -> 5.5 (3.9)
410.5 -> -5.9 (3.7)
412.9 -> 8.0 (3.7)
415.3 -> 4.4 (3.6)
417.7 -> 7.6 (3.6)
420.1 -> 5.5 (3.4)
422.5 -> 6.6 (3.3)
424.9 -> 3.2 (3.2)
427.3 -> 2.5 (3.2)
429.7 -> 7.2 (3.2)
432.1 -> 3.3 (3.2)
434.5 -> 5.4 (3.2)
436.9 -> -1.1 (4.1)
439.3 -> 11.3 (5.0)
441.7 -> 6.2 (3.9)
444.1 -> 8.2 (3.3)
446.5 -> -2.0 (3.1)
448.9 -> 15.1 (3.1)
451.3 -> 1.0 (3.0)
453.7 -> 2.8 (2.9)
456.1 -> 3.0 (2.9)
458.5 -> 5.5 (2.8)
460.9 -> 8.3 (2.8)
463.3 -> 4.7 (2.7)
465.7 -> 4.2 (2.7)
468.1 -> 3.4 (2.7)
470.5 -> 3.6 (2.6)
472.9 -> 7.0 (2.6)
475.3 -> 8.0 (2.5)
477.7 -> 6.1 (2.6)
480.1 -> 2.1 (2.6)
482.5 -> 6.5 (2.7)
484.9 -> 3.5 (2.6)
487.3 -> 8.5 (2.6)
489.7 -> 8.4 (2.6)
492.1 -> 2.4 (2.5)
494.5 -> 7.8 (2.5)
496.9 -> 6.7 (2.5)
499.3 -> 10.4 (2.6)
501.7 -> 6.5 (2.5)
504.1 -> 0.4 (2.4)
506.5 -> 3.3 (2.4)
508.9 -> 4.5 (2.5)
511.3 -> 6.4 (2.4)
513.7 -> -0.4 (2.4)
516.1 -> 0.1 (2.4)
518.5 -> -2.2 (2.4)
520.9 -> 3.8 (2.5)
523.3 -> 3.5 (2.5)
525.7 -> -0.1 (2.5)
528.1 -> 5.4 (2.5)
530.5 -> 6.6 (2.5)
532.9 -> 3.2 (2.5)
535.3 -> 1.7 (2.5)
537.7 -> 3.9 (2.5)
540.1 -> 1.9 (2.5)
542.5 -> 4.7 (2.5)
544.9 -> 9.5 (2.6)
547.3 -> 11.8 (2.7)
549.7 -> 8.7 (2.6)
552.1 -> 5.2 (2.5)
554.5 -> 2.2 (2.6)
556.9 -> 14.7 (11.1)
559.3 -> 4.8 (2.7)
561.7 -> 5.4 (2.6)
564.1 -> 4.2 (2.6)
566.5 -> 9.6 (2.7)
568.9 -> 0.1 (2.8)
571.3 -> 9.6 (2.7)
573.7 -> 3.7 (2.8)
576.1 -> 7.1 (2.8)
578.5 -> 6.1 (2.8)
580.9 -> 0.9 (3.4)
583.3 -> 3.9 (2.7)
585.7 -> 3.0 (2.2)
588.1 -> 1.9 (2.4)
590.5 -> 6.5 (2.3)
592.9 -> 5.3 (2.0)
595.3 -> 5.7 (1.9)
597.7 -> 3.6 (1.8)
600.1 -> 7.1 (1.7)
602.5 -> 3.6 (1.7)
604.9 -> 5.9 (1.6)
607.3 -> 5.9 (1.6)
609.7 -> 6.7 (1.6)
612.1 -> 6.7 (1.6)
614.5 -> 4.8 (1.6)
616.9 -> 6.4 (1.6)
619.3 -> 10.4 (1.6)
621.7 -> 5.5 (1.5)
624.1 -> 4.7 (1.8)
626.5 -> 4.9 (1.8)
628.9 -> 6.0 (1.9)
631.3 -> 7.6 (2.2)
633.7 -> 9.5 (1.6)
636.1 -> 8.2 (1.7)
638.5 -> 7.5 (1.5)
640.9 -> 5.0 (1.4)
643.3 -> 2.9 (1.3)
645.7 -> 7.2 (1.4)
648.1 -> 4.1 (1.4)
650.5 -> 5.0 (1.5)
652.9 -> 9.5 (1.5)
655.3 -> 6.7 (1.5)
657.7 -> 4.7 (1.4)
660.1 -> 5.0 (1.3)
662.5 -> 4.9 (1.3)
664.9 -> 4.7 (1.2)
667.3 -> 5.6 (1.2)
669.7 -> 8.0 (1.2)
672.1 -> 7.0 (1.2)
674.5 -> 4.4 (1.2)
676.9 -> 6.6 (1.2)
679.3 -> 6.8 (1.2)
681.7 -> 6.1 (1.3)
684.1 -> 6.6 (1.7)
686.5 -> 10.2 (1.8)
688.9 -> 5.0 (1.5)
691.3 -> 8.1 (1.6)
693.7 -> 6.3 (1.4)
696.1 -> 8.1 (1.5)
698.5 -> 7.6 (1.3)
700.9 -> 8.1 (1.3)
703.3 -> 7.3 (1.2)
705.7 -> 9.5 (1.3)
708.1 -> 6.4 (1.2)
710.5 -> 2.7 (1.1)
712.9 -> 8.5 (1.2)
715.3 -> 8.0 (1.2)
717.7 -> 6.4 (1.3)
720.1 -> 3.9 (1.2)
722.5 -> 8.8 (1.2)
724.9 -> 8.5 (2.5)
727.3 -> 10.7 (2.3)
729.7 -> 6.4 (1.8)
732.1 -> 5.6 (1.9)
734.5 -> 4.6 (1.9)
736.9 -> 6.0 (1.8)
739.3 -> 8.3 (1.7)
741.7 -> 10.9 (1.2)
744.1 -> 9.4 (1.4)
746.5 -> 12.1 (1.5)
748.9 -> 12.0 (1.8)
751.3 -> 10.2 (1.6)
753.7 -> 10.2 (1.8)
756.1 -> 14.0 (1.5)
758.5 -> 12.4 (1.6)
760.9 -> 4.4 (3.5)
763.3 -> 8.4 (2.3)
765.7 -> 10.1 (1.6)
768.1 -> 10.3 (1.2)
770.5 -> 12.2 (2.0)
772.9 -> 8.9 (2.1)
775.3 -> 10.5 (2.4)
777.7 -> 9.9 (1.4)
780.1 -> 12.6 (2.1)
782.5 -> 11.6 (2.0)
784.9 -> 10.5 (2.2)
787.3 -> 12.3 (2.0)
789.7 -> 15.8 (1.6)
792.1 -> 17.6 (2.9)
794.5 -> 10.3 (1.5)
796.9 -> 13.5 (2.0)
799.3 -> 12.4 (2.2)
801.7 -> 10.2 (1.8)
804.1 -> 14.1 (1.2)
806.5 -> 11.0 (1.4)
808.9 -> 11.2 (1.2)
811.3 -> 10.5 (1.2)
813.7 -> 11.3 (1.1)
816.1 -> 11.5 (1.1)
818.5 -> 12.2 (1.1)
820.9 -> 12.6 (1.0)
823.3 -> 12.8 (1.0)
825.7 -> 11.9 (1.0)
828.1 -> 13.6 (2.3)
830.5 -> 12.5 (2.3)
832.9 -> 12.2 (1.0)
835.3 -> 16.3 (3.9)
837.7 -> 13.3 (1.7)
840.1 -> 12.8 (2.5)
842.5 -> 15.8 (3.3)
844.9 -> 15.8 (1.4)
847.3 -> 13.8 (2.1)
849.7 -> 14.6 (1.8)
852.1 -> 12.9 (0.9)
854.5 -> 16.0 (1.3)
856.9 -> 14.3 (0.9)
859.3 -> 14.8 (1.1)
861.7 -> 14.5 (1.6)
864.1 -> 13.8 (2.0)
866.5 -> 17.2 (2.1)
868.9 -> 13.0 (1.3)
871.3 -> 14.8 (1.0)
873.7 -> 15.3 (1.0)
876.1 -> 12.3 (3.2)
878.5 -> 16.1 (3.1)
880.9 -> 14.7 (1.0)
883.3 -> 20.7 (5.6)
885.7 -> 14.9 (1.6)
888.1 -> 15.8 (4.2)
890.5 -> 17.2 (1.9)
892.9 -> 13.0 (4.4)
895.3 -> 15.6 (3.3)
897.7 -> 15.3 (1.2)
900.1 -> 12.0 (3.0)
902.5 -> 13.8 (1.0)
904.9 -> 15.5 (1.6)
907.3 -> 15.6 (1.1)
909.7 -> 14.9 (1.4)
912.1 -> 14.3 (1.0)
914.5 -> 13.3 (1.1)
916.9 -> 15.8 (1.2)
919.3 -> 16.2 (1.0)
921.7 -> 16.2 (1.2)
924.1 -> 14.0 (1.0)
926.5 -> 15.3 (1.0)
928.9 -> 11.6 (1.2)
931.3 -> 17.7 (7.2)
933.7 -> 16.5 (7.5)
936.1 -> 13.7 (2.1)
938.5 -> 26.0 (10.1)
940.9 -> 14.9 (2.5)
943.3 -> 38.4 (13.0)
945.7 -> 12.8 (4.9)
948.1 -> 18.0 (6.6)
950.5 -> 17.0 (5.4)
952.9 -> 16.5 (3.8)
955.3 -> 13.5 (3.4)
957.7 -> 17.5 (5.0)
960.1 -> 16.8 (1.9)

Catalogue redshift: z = 0.85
